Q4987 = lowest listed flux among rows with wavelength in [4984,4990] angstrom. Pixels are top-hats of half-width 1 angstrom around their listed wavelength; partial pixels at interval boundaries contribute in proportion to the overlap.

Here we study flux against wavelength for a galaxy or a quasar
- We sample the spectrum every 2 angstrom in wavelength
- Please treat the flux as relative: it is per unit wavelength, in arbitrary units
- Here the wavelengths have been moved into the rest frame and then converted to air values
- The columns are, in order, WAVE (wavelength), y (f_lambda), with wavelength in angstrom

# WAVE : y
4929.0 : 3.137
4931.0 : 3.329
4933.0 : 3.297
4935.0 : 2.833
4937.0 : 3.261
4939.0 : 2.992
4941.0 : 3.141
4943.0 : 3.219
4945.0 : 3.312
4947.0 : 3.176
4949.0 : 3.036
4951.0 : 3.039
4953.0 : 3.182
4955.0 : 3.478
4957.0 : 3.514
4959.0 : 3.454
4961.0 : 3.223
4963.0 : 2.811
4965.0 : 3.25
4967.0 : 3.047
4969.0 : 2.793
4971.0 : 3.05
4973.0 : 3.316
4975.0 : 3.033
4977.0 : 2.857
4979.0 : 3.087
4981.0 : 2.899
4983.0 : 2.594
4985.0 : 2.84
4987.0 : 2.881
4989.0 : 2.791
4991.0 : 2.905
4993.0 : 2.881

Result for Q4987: 2.791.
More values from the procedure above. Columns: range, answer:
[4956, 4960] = 3.454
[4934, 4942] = 2.833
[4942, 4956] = 3.036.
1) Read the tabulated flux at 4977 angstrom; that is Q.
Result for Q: 2.857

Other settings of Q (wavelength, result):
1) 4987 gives 2.881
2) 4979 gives 3.087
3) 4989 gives 2.791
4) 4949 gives 3.036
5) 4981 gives 2.899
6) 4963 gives 2.811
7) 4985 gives 2.84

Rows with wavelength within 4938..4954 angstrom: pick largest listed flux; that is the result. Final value 3.312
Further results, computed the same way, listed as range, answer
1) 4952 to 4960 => 3.514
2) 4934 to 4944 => 3.261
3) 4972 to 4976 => 3.316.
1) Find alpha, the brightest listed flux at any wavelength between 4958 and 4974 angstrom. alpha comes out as 3.454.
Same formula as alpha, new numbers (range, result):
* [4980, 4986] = 2.899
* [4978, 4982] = 3.087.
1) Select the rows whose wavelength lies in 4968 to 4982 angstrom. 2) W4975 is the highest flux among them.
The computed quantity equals 3.316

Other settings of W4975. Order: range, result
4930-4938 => 3.329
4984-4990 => 2.881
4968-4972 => 3.05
